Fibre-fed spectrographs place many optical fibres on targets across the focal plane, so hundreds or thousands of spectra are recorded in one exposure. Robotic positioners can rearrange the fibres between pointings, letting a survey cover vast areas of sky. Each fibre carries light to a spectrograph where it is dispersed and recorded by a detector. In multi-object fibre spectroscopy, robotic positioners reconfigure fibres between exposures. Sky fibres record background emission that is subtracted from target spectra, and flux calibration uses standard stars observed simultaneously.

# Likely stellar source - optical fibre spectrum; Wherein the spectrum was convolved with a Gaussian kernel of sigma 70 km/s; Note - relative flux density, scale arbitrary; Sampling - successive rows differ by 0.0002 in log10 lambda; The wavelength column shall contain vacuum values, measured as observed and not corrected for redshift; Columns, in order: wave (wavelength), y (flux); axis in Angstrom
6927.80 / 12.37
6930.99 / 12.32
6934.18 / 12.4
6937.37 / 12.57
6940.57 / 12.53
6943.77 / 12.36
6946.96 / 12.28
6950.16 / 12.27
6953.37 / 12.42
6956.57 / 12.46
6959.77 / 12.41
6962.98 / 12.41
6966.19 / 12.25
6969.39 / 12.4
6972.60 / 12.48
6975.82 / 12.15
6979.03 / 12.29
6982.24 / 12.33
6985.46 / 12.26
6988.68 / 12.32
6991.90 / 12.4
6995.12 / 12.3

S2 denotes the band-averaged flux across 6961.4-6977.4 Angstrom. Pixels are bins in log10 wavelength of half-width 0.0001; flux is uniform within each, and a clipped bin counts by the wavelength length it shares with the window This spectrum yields 12.3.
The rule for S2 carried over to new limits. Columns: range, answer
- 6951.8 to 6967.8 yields 12.4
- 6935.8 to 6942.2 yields 12.5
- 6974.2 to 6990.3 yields 12.3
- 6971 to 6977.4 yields 12.3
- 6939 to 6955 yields 12.4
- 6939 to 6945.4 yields 12.5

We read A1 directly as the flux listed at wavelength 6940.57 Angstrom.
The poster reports 12.53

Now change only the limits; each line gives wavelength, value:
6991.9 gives 12.4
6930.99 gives 12.32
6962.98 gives 12.41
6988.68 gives 12.32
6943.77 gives 12.36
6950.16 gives 12.27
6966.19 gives 12.25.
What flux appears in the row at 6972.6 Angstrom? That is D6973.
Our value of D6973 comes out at 12.48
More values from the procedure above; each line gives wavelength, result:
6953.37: 12.42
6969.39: 12.4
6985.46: 12.26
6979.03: 12.29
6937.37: 12.57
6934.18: 12.4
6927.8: 12.37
